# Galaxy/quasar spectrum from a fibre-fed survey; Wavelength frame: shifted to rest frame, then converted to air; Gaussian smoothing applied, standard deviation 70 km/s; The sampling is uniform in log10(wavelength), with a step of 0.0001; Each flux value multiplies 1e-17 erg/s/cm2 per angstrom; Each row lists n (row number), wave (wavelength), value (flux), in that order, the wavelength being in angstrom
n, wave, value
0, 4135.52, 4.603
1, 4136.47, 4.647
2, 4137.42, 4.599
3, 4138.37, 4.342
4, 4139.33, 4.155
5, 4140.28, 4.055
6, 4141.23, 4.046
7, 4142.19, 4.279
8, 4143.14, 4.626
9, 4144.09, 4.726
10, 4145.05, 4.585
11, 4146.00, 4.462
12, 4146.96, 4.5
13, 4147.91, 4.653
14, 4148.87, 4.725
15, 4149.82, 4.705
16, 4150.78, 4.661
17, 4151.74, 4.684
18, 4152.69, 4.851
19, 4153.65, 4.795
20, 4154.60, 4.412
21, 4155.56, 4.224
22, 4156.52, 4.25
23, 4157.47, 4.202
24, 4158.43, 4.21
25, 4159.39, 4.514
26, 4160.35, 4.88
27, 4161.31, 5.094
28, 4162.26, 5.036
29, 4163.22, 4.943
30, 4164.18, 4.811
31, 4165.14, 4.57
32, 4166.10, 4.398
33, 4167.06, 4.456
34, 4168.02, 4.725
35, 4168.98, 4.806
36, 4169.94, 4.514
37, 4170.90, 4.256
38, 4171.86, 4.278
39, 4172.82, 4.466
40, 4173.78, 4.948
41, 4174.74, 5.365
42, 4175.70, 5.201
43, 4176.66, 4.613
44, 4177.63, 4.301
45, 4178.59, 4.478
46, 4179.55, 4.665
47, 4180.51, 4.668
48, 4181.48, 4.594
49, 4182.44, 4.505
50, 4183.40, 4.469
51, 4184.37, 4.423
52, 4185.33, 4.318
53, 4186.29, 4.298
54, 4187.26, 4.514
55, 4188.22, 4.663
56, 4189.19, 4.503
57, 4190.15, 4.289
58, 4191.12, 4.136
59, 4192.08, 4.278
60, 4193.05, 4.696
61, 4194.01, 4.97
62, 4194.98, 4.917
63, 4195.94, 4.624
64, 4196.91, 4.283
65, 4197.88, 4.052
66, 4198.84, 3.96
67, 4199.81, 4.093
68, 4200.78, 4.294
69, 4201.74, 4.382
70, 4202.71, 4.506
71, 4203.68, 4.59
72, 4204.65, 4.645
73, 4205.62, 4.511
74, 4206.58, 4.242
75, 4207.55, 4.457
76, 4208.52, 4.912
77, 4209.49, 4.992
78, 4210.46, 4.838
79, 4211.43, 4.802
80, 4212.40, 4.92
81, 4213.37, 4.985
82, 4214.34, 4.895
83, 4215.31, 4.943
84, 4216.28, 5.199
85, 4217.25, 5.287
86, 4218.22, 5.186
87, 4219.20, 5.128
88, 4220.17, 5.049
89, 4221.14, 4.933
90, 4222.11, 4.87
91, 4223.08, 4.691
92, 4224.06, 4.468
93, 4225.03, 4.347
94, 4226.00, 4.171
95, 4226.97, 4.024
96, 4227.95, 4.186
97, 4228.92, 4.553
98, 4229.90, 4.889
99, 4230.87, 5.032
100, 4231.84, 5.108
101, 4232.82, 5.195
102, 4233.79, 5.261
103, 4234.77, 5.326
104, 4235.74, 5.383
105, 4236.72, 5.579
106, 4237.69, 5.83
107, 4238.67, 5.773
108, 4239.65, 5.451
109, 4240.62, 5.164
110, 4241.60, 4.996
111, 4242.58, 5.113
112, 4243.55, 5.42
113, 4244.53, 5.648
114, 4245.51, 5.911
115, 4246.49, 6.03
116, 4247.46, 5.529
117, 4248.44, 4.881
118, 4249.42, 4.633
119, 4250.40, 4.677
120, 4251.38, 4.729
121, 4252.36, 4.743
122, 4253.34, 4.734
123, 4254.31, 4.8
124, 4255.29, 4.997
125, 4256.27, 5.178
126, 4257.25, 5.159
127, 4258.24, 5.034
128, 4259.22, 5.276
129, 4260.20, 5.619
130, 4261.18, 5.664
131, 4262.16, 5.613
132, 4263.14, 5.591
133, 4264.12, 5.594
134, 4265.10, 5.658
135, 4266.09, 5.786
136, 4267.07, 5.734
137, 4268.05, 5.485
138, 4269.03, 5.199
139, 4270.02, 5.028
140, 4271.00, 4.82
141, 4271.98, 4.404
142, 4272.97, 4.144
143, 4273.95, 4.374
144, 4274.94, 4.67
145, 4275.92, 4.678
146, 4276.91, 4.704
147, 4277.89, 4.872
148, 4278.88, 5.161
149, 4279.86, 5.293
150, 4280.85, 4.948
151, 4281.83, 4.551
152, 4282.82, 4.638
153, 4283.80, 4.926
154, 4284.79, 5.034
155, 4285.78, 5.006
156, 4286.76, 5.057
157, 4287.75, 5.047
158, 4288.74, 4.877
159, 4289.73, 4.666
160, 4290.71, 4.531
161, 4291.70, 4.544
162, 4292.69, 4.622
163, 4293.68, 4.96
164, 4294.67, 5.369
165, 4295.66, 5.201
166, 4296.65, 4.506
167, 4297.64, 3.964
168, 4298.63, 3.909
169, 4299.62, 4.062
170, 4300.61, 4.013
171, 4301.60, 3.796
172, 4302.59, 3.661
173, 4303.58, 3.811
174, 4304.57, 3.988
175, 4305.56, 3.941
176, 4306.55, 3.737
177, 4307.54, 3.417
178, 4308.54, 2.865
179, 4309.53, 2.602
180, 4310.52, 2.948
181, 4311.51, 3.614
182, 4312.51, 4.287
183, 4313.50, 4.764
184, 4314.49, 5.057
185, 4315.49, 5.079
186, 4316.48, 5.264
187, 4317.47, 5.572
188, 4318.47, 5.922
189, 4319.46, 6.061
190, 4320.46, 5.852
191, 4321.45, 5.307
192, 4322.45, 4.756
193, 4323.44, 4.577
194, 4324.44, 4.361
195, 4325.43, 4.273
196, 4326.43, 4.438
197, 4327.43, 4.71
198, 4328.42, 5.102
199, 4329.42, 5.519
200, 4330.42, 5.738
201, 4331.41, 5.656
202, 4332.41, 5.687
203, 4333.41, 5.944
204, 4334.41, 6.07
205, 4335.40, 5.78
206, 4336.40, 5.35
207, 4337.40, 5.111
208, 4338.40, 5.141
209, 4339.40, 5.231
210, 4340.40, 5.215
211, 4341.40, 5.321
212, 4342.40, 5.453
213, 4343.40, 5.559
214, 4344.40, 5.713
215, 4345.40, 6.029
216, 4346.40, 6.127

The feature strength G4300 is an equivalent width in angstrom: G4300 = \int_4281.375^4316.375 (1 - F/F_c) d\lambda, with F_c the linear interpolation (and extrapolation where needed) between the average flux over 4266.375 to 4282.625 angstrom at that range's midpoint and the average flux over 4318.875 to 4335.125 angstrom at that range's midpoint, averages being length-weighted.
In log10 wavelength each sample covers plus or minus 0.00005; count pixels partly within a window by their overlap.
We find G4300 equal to 5.1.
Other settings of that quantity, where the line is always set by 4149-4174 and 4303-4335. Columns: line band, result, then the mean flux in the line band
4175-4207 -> 1.0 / 4.48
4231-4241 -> -1.6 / 5.4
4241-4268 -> -3.6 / 5.29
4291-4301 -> 0.4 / 4.52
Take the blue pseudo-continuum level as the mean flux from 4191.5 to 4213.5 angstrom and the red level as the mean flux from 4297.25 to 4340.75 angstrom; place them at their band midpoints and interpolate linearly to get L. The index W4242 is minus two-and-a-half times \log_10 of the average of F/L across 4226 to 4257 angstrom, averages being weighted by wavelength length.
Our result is -0.11 mag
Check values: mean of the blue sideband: 4.56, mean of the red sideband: 4.69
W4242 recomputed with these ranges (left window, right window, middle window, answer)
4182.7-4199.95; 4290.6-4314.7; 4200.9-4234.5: -0.10 mag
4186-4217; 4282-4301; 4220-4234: -0.02 mag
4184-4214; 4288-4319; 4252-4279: -0.16 mag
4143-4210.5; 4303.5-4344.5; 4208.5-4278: -0.08 mag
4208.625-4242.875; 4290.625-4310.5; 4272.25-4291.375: -0.12 mag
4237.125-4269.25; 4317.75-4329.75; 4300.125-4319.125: 0.23 mag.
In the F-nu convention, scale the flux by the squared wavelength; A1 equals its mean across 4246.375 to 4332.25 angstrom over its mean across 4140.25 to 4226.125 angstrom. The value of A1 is 1.09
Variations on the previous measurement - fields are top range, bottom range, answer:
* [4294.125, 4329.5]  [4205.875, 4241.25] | 0.94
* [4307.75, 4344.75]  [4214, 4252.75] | 1.03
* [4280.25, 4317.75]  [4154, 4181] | 1.01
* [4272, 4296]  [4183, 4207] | 1.13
